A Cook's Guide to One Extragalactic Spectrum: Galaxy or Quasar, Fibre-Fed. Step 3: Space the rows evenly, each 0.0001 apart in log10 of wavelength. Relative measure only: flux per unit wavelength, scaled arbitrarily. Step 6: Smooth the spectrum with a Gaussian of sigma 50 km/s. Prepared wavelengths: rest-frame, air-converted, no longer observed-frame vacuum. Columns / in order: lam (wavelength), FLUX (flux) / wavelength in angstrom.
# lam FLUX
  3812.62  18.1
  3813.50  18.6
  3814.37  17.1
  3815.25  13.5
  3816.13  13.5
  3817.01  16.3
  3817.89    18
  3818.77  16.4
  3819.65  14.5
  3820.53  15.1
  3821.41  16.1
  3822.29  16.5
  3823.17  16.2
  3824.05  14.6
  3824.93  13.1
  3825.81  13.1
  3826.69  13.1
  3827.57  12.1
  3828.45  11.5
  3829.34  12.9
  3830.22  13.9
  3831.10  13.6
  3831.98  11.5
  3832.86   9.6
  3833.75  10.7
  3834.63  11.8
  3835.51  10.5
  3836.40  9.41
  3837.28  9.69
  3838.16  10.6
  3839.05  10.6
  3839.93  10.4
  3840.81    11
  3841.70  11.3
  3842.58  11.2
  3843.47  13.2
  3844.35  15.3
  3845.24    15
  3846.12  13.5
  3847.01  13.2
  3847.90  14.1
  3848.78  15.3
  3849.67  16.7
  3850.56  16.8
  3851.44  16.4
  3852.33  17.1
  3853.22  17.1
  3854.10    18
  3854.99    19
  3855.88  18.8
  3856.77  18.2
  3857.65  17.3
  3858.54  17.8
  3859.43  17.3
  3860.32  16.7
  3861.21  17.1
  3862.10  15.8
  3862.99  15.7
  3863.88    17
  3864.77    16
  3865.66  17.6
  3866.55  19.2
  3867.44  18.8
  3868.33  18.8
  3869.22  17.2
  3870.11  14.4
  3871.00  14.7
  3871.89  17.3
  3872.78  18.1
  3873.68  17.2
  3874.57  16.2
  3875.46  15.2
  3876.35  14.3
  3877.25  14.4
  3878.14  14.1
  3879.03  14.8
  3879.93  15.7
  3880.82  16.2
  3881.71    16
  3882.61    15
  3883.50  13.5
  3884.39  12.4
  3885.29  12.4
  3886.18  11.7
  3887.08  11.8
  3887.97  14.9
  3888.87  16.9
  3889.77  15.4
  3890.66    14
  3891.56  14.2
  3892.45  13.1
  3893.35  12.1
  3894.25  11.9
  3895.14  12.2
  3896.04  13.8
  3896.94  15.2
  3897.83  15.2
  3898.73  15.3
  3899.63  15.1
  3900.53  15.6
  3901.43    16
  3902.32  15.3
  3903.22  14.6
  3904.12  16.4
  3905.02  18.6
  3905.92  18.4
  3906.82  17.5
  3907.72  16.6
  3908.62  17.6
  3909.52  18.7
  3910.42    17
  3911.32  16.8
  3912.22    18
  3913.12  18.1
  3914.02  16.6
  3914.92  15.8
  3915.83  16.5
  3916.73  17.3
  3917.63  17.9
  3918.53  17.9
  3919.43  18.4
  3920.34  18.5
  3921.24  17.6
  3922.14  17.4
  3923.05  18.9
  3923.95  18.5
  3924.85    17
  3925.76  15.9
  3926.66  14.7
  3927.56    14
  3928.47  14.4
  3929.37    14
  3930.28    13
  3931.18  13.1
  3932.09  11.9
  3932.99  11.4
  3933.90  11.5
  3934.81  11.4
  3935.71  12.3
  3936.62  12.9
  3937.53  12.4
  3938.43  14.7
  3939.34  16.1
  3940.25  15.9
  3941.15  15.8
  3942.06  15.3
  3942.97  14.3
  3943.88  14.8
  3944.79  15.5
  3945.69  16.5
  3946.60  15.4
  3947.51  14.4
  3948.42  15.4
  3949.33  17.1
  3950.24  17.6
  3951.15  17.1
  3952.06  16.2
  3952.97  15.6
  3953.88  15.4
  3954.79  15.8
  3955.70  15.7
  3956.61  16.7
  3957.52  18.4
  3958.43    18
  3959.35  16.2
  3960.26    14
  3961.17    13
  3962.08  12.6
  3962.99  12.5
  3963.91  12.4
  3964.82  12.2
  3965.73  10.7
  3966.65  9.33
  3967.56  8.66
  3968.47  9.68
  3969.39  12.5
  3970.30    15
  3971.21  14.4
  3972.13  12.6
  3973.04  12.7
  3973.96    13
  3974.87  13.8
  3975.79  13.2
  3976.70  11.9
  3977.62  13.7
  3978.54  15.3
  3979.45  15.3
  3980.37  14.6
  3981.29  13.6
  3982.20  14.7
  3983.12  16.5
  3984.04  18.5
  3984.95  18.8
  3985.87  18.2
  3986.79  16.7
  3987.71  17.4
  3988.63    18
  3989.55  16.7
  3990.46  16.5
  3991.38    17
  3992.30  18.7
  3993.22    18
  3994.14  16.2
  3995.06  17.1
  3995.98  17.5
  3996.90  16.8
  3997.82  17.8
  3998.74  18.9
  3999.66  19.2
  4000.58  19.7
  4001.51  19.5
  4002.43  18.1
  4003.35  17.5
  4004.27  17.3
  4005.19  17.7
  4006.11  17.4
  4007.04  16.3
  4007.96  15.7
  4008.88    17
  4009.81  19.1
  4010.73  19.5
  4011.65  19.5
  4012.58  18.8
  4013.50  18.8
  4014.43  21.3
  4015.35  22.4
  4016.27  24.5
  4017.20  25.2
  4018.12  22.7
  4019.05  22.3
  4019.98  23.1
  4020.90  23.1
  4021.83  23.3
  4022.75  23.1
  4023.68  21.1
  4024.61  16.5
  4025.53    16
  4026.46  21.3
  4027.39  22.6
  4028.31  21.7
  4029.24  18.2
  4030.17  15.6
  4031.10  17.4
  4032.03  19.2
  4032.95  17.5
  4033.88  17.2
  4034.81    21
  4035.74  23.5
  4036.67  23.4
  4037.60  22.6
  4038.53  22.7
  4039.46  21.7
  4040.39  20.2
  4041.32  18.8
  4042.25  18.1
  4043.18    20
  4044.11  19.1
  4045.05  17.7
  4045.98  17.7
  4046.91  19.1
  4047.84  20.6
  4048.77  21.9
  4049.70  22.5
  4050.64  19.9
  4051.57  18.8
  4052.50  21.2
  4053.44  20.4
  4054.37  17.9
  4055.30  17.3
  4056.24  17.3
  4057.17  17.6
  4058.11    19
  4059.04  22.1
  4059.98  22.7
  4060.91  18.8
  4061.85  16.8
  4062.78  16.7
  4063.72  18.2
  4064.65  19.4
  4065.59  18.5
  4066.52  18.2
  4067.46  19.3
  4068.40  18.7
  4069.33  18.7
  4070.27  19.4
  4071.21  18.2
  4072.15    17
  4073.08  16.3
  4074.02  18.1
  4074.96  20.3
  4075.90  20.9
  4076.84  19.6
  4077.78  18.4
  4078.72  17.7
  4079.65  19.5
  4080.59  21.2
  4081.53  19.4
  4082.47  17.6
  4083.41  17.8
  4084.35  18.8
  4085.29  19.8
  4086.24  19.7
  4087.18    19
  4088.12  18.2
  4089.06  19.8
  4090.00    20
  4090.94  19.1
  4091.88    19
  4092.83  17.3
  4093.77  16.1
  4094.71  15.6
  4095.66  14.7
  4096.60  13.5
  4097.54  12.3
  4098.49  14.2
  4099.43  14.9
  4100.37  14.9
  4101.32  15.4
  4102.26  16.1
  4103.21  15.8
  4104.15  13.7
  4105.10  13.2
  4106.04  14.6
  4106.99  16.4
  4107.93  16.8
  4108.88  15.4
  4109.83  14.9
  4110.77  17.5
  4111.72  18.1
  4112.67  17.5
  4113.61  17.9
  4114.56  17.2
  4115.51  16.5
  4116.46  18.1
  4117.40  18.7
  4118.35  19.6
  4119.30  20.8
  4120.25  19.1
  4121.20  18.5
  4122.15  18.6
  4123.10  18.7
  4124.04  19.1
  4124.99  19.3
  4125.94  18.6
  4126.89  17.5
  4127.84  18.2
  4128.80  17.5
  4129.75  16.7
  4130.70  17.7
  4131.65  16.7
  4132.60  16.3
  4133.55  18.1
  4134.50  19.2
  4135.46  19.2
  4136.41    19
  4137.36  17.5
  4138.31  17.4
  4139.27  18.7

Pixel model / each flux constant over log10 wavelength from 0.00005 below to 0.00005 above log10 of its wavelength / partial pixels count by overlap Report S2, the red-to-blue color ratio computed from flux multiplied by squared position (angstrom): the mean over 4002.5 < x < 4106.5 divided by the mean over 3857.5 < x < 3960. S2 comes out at 1.29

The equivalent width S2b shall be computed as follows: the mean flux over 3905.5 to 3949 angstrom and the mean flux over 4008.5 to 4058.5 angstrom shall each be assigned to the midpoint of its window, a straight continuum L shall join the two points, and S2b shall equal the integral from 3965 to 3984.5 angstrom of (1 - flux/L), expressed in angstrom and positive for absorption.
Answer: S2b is 4.9 angstrom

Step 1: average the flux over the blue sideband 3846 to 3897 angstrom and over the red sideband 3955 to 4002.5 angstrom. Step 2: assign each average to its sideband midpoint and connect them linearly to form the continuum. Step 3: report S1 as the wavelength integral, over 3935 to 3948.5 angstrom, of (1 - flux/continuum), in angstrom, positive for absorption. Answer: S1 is 0.6 angstrom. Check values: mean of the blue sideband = 15.6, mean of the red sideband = 15.3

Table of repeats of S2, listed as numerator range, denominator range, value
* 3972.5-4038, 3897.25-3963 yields 1.21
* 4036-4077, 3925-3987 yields 1.42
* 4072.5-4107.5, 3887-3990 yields 1.23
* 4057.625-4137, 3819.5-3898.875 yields 1.37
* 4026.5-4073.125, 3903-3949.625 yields 1.31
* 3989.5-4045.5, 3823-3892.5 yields 1.44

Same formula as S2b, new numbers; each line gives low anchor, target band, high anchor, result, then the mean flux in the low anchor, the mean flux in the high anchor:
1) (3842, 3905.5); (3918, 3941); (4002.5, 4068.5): 2.7 angstrom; 15.5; 19.7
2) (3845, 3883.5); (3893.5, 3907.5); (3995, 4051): 1.5 angstrom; 16.4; 19.8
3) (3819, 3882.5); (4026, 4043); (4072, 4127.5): -3.3 angstrom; 14.8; 17.5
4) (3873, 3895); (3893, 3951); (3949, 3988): -4.6 angstrom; 14.3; 14.6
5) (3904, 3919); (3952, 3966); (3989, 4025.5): 2.7 angstrom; 17.4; 19.2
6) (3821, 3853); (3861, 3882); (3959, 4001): -4.2 angstrom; 13.1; 15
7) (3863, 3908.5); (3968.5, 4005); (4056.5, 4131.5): 0.9 angstrom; 15.4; 17.8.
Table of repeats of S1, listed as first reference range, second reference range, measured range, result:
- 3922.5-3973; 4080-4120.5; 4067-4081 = -1.88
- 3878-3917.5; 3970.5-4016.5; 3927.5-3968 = 4.90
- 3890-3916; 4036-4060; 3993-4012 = 0.78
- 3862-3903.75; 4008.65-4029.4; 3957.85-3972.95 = 4.77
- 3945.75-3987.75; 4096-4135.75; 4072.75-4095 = -3.11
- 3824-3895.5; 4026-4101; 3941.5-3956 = 0.57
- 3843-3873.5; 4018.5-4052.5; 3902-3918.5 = 0.51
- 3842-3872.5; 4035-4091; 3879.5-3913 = 3.50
